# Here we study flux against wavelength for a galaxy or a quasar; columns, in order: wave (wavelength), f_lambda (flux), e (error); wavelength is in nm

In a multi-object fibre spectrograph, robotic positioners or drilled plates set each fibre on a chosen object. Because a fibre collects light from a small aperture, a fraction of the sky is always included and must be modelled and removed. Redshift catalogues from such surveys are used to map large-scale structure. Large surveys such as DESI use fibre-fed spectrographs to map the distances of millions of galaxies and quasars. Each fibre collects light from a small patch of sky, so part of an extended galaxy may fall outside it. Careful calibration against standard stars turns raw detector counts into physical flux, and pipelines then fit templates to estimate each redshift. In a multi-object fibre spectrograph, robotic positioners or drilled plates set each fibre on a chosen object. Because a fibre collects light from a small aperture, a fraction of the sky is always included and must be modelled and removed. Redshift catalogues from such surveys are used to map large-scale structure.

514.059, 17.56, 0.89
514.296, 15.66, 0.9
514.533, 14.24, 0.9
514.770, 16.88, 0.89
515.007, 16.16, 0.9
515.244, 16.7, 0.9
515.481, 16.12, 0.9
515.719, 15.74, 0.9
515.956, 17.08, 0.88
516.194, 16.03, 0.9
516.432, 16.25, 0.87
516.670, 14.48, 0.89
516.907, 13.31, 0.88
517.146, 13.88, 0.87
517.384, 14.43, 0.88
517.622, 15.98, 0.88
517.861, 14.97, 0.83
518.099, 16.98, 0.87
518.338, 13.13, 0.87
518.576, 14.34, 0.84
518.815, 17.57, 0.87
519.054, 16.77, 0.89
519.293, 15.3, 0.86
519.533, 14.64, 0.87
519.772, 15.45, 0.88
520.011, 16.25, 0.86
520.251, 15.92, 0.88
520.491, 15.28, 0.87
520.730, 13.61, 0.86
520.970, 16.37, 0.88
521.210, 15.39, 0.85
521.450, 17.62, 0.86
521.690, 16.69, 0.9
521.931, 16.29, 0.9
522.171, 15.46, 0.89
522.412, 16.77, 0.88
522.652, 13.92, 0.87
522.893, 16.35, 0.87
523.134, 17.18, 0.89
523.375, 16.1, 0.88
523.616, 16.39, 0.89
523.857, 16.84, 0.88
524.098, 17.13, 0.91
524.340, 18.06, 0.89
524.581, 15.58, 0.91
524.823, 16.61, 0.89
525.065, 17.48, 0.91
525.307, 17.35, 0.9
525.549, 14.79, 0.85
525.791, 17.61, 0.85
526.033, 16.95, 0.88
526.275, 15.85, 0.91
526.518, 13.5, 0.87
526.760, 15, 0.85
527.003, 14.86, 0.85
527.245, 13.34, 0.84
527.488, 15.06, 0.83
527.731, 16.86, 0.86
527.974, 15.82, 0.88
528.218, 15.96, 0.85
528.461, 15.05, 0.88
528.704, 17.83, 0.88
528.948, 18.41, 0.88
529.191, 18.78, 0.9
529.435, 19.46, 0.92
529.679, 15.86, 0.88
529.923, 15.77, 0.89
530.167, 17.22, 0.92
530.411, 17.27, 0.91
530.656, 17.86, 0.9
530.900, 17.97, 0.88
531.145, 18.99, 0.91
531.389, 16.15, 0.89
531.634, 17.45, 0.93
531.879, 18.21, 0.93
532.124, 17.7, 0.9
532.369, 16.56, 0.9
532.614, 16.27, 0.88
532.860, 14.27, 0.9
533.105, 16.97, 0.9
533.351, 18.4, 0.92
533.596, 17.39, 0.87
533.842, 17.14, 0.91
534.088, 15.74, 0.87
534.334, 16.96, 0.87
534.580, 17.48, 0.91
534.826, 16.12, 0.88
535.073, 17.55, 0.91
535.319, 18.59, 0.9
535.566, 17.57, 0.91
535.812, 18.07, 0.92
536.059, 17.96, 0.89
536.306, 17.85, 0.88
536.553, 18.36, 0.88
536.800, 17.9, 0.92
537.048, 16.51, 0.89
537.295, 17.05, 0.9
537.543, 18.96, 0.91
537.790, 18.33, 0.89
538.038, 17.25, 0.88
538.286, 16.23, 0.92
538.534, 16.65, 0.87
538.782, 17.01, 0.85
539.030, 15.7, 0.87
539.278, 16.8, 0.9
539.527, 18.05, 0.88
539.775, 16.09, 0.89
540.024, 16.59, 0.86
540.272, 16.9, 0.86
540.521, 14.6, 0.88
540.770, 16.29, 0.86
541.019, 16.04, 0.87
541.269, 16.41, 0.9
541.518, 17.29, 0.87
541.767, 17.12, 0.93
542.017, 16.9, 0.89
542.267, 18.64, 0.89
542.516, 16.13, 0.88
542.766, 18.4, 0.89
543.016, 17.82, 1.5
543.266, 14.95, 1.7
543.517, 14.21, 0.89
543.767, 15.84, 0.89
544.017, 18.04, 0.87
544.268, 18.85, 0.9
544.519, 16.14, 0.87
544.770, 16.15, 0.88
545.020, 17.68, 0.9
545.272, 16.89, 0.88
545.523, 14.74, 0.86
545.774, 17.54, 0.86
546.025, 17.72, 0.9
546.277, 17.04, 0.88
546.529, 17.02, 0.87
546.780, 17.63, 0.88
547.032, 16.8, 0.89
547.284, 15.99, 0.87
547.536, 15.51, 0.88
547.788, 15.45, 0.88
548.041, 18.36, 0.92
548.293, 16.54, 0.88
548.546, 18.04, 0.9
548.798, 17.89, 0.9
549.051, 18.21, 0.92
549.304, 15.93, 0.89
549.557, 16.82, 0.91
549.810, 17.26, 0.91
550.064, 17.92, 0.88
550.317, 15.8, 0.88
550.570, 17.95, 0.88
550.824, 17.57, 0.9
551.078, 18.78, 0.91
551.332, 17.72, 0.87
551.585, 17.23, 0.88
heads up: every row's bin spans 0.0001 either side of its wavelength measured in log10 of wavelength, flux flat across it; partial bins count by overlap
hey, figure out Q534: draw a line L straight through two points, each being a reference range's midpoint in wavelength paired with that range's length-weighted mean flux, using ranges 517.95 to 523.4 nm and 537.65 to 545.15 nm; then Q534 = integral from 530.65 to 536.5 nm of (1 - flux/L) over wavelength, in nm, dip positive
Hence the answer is -0.32 nm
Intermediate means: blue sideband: 15.8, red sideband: 16.8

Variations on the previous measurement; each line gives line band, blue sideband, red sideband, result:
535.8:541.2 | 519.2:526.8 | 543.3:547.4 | -0.164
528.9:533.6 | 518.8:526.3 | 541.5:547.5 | -0.243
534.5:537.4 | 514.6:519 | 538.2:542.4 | -0.198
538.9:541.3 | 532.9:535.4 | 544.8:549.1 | 0.099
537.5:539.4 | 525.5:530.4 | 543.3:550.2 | -0.051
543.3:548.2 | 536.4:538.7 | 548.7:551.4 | 0.212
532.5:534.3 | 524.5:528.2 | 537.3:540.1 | -0.011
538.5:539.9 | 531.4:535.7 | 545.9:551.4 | 0.031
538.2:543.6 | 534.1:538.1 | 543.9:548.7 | 0.218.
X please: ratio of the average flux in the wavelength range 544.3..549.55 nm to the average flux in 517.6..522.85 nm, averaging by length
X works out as 1.1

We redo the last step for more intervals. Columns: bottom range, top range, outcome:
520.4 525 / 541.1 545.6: 1.04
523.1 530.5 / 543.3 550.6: 1.03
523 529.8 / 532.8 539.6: 1.05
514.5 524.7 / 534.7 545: 1.08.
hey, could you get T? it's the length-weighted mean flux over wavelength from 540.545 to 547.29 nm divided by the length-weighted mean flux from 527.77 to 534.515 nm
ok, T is 0.98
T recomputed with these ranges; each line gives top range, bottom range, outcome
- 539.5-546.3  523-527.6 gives 1.04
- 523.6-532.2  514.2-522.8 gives 1.07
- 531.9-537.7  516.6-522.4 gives 1.12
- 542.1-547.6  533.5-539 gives 0.97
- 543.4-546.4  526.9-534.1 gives 0.99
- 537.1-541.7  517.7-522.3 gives 1.07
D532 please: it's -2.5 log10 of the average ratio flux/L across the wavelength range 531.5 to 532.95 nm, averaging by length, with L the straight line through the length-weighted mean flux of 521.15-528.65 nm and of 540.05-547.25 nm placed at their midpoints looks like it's -0.03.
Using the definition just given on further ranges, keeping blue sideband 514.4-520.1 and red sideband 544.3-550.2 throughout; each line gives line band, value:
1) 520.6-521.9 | -0.02 mag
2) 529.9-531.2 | -0.09 mag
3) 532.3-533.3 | 0.01 mag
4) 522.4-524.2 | -0.03 mag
